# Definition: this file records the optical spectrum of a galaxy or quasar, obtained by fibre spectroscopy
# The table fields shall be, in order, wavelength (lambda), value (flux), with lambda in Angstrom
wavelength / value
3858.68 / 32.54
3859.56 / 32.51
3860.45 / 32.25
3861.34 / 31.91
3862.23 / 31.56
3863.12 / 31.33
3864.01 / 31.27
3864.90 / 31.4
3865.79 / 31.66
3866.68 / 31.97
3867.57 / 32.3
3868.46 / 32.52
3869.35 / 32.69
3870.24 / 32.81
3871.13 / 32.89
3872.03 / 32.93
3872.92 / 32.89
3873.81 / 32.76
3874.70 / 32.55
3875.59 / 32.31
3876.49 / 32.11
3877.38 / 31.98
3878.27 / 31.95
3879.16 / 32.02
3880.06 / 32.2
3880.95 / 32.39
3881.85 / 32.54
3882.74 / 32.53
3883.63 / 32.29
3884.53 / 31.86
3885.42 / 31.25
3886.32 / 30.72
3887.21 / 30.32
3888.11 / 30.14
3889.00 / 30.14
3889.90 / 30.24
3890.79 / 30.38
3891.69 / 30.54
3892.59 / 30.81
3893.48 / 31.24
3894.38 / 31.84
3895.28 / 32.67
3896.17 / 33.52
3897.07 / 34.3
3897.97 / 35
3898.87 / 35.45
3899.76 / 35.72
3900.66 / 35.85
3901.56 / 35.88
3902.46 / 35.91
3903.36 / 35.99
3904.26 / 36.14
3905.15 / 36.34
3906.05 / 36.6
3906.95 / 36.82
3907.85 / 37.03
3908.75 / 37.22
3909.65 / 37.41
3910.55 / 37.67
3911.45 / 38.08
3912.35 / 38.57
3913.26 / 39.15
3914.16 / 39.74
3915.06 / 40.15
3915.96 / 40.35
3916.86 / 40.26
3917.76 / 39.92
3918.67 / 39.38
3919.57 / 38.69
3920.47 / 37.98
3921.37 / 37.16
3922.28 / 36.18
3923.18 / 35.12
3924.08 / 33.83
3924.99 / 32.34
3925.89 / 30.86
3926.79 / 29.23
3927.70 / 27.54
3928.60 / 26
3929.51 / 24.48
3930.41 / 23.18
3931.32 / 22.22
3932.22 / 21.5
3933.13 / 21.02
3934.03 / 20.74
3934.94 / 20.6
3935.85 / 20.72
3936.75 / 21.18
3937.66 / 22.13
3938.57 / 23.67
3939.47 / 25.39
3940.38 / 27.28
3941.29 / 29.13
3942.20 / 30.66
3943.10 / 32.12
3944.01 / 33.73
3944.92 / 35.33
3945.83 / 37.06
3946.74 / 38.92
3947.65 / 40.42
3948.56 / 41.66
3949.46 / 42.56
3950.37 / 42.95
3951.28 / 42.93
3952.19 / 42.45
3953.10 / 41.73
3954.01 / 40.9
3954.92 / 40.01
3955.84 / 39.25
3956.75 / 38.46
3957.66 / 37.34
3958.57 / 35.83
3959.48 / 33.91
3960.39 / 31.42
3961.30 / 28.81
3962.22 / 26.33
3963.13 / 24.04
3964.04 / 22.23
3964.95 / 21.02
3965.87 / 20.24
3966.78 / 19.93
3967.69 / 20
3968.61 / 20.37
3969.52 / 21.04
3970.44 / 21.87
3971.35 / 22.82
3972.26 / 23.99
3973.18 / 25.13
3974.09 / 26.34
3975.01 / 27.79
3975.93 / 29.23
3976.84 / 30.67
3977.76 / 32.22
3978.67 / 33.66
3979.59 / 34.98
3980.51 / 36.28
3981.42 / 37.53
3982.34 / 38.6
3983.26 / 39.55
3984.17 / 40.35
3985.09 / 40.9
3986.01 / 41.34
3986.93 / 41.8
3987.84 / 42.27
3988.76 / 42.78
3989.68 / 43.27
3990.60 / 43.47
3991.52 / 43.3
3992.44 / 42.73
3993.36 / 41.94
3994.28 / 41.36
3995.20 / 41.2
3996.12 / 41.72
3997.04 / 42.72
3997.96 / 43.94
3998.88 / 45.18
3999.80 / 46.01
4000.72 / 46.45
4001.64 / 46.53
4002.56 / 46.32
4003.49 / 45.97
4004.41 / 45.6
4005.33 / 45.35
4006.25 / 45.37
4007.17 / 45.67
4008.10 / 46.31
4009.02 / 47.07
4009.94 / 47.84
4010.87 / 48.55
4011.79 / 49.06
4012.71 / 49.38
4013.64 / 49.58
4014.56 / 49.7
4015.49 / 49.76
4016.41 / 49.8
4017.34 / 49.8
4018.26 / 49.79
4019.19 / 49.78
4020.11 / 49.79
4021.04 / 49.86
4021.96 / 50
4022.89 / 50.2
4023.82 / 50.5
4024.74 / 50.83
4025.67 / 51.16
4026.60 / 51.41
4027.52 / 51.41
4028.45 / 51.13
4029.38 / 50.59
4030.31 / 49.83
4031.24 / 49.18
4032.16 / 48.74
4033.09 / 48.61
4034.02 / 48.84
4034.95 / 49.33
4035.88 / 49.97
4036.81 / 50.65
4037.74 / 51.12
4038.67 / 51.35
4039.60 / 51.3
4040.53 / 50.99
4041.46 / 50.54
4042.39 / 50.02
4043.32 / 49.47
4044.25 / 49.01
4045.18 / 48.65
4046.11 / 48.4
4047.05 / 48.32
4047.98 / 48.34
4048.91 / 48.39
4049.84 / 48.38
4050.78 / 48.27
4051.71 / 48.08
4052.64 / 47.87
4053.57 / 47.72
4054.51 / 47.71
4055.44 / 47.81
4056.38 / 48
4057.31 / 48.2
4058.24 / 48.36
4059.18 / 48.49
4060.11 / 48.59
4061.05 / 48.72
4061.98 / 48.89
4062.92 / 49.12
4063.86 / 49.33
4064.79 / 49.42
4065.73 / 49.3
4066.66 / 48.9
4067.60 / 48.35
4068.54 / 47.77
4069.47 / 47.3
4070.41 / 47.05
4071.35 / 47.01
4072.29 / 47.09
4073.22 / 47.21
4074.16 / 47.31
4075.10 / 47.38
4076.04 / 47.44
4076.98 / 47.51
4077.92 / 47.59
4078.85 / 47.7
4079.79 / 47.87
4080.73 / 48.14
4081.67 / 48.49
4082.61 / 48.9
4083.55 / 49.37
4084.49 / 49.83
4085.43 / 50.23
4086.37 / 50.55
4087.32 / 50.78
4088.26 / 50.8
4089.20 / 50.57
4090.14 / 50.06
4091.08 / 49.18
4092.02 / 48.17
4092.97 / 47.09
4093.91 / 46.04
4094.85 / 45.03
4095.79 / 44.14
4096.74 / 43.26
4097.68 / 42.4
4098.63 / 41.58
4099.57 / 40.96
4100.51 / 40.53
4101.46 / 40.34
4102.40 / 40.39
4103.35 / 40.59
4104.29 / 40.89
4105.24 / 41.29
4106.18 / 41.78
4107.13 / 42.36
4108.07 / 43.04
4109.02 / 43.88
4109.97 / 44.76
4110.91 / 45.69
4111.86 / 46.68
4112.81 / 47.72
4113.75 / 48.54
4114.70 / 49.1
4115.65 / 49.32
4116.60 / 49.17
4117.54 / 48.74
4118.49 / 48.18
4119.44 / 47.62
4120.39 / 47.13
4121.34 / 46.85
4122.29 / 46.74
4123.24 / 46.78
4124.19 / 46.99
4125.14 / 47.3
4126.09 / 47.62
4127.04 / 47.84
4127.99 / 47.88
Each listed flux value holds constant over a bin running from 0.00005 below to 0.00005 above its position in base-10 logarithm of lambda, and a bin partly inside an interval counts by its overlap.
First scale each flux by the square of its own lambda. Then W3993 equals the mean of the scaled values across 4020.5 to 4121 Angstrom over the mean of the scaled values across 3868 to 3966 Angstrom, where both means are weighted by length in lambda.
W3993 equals 1.57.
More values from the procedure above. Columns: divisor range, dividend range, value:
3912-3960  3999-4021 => 1.48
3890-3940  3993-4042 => 1.57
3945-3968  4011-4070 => 1.51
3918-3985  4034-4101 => 1.65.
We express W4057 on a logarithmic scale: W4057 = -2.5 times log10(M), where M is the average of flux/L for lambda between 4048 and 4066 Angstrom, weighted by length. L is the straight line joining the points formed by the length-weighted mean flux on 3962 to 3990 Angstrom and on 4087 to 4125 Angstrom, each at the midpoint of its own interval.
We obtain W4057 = -0.21 mag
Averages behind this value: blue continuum 30.6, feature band 48.4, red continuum 45.6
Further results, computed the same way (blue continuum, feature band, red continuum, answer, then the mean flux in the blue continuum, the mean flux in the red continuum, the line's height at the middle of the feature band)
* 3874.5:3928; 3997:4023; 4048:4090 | -0.10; 34.4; 48.5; 43.5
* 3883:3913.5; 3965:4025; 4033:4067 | 0.09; 34.2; 49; 43.7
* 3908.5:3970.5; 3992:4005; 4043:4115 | -0.15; 31.9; 47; 38.3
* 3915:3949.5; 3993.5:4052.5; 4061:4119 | -0.20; 31.1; 46.7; 40.1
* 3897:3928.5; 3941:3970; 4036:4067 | 0.21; 36.3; 49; 40.2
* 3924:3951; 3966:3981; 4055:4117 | 0.26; 29.3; 46.8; 33.6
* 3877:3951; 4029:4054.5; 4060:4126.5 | -0.15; 32.9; 46.8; 42.8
